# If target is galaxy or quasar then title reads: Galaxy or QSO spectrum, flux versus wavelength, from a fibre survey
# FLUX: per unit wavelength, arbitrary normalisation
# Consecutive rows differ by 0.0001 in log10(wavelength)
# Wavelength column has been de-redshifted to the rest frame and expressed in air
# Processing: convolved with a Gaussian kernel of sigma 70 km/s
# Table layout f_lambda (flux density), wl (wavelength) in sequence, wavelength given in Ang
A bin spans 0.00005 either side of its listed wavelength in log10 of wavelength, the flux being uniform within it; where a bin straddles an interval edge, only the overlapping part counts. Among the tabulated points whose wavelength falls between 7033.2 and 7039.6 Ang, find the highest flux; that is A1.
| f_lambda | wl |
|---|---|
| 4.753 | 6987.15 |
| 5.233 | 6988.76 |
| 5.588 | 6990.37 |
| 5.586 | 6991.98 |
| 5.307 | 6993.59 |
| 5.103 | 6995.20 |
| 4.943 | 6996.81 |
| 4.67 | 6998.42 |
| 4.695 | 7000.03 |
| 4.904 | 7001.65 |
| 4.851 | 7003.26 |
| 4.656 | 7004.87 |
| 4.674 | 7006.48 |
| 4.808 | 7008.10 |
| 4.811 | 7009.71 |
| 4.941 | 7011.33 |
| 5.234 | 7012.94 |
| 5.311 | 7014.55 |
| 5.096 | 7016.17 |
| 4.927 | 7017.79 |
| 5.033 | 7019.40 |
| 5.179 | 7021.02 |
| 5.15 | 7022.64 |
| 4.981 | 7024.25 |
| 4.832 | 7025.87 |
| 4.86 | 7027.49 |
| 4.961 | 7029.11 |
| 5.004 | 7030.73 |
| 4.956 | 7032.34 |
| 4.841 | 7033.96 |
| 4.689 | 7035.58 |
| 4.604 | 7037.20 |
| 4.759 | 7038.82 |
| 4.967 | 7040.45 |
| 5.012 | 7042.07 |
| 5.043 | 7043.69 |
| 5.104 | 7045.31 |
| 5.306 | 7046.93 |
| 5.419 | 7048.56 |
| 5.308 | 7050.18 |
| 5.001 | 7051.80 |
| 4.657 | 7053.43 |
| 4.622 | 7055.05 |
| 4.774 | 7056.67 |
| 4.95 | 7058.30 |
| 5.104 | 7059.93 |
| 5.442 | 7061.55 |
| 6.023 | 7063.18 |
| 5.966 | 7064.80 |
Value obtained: 4.841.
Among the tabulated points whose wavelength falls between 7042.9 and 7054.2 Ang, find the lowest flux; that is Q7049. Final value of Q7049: 4.657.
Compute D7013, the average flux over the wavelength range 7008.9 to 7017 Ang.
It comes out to 5.08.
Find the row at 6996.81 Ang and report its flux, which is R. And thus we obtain 4.943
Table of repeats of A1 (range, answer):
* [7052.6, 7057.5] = 4.774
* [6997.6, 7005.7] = 4.904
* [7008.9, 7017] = 5.311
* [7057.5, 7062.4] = 5.442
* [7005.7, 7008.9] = 4.808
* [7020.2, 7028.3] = 5.179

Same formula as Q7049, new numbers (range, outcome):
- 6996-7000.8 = 4.67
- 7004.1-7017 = 4.656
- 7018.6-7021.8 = 5.033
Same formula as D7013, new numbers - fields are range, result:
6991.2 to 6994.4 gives 5.45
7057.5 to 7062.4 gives 5.17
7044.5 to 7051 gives 5.29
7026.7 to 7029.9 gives 4.91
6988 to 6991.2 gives 5.41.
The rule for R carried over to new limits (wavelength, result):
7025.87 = 4.832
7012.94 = 5.234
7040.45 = 4.967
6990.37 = 5.588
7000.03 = 4.695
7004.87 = 4.656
